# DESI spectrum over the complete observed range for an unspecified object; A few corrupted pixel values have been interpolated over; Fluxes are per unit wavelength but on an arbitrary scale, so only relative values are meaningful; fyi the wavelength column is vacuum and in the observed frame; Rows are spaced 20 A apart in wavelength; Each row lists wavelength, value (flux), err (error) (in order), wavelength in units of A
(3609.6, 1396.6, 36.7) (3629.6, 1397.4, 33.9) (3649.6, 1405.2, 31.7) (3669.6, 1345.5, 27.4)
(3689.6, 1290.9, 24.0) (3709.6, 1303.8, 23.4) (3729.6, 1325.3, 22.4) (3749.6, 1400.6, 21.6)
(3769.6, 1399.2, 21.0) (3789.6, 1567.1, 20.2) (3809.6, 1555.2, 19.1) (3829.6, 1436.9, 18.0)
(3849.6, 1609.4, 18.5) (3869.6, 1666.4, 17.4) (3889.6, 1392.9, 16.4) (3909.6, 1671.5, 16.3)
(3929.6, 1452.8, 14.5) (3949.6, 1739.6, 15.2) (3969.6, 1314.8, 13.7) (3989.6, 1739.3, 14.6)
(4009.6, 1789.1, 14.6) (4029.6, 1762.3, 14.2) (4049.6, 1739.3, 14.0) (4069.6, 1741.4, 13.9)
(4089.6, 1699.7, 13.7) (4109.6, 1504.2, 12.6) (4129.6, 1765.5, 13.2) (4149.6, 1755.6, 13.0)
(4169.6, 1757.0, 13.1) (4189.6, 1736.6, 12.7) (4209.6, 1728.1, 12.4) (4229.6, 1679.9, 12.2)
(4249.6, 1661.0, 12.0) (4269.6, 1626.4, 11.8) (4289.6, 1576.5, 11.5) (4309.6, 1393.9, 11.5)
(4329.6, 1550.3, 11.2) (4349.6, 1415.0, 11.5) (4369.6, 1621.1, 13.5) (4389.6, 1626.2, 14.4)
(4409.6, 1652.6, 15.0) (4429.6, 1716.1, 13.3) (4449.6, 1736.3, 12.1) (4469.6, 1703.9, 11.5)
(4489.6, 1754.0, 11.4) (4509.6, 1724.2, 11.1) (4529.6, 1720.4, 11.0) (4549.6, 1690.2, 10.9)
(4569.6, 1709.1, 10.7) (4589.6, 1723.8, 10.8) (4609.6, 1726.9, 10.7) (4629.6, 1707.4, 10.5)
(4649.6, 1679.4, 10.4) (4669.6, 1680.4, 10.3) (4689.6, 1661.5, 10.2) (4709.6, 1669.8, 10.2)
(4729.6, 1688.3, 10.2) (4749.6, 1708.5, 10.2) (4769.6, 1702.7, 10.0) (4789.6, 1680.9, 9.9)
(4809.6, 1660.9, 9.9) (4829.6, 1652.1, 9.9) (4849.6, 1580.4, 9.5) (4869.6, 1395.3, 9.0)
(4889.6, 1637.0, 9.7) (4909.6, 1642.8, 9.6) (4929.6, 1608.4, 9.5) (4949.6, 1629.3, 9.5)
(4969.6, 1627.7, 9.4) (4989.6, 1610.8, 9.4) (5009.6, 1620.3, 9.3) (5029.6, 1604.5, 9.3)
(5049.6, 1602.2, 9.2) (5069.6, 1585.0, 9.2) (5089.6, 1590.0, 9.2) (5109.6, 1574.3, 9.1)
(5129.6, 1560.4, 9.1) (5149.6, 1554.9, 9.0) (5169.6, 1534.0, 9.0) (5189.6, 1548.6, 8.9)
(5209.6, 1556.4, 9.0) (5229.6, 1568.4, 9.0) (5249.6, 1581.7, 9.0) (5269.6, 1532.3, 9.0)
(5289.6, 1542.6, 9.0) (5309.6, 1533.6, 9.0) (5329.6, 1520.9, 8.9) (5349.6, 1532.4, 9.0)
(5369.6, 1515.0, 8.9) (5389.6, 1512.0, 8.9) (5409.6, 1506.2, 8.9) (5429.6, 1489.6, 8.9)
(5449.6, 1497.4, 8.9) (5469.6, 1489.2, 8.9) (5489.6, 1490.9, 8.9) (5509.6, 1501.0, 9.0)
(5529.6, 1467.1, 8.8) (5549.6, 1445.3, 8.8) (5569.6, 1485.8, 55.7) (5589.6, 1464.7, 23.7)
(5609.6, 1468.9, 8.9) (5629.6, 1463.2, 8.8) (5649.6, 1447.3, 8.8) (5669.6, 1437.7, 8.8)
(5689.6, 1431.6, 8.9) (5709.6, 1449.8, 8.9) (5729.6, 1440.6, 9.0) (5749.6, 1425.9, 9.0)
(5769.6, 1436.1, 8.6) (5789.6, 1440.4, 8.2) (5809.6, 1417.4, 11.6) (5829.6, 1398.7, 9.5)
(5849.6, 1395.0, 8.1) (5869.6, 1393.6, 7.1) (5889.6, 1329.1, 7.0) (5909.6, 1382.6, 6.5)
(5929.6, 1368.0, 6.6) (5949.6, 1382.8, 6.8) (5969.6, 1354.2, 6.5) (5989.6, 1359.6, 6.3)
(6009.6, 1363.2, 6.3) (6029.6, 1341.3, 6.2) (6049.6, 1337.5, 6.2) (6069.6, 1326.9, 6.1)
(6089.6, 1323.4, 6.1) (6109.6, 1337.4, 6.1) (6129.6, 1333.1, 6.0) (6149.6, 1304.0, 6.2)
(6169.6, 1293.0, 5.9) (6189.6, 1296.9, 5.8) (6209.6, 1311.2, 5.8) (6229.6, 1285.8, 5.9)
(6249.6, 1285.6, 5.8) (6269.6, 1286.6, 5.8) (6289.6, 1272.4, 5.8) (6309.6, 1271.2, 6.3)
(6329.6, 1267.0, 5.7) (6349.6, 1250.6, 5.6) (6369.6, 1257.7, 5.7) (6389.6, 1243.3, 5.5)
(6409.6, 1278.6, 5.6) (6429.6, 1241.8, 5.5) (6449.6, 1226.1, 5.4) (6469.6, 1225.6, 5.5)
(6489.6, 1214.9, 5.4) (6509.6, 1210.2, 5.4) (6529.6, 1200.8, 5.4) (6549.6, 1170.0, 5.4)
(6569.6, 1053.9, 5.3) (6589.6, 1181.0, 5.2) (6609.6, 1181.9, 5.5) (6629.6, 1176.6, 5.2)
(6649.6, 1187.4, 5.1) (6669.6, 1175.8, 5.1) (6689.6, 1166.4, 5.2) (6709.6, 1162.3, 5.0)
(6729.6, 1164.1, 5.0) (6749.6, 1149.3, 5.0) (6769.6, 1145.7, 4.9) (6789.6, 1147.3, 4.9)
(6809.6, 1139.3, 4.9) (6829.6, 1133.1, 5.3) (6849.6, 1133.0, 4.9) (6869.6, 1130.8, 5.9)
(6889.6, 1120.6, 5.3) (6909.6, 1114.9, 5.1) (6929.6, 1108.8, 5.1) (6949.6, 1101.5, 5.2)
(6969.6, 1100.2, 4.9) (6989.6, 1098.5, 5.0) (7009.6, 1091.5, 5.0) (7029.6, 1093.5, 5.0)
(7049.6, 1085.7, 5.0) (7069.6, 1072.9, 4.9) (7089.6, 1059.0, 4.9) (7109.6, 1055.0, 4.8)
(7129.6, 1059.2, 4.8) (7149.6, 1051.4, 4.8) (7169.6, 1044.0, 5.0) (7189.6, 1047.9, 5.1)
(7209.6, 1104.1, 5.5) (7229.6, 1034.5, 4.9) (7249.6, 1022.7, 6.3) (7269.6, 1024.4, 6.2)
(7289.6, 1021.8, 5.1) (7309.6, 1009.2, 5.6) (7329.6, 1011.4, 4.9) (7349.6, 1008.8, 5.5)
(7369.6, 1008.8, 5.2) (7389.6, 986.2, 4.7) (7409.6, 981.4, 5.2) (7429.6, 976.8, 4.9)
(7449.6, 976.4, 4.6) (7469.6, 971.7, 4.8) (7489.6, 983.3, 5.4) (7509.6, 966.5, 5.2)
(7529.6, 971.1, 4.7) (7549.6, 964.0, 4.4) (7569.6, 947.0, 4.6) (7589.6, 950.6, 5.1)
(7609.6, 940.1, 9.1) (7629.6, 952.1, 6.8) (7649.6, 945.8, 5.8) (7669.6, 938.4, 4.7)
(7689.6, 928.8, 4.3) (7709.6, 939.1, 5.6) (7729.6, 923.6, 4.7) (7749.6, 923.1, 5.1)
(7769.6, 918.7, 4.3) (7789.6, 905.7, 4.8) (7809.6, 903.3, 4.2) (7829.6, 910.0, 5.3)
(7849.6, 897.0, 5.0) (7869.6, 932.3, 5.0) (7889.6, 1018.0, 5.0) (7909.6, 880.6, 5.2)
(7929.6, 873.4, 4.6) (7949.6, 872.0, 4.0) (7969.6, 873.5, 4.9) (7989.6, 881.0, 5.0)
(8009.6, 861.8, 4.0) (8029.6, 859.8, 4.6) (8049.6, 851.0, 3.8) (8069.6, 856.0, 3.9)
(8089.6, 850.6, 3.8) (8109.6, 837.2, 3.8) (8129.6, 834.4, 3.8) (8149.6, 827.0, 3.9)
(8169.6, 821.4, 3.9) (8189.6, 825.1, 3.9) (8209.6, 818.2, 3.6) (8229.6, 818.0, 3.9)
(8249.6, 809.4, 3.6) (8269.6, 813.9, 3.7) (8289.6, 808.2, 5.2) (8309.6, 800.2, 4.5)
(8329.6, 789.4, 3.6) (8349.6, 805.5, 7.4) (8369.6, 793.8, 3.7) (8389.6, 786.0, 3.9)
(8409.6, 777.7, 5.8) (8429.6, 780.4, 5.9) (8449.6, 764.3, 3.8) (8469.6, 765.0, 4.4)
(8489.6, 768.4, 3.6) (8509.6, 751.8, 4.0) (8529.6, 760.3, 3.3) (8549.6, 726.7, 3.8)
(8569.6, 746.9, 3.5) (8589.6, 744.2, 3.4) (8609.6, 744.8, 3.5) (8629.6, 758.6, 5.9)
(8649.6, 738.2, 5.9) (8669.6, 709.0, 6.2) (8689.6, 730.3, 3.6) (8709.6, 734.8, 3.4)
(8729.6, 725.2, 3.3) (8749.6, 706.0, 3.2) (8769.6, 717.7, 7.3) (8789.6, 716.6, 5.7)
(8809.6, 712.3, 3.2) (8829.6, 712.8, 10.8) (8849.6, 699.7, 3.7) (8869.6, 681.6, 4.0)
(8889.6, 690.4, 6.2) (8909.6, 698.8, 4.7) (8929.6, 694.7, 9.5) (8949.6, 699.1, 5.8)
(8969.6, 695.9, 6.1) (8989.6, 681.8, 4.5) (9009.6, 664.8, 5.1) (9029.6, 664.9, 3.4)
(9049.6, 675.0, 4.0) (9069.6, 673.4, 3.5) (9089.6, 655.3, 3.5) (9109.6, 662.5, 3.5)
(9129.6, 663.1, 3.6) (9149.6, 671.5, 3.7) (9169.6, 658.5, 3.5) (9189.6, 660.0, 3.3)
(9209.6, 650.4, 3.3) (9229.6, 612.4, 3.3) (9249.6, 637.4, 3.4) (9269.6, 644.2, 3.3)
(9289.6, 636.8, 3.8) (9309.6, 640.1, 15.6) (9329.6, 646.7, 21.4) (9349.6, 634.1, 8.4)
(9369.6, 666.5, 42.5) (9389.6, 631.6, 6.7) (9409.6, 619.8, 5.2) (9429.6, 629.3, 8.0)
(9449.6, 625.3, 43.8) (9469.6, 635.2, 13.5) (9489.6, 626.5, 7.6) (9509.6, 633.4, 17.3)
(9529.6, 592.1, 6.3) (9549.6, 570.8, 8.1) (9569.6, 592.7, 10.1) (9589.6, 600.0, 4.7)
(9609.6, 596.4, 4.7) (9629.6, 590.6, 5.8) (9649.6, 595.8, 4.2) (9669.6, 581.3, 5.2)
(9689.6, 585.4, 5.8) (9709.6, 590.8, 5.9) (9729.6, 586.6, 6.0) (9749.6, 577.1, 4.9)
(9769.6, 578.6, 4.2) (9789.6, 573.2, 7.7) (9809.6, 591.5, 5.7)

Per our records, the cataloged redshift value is 0.000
